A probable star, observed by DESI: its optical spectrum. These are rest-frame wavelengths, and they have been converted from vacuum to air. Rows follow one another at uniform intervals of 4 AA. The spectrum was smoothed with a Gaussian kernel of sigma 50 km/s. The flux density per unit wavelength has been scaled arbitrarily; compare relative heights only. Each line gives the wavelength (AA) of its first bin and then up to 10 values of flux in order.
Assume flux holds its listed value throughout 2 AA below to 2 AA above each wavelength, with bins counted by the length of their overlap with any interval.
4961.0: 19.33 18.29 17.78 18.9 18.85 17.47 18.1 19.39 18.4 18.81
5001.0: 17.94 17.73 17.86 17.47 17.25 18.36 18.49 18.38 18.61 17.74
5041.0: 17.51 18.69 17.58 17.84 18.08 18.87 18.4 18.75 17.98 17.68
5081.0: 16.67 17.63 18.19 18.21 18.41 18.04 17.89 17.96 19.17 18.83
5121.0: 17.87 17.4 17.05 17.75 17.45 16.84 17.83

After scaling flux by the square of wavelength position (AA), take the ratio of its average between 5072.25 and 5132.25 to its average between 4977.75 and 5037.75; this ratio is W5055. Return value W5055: 1.0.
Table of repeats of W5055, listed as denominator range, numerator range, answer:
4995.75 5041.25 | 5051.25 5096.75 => 1.02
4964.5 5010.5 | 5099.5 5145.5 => 1.03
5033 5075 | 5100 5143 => 1.01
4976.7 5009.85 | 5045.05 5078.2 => 1.02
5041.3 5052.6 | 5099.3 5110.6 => 1.02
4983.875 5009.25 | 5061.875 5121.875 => 1.03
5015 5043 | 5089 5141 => 1.03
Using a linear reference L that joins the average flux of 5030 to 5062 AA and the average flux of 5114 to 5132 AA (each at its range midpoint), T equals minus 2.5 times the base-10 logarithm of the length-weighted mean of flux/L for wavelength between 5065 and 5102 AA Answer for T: 0.00 mag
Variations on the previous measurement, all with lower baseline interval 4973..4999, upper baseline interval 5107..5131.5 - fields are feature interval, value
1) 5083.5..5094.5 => 0.01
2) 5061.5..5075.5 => -0.01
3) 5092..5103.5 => -0.01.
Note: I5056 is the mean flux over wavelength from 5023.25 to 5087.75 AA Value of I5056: 18.1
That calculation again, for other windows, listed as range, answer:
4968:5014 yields 18.3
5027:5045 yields 18.1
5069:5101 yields 17.9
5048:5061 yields 18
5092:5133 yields 18.1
